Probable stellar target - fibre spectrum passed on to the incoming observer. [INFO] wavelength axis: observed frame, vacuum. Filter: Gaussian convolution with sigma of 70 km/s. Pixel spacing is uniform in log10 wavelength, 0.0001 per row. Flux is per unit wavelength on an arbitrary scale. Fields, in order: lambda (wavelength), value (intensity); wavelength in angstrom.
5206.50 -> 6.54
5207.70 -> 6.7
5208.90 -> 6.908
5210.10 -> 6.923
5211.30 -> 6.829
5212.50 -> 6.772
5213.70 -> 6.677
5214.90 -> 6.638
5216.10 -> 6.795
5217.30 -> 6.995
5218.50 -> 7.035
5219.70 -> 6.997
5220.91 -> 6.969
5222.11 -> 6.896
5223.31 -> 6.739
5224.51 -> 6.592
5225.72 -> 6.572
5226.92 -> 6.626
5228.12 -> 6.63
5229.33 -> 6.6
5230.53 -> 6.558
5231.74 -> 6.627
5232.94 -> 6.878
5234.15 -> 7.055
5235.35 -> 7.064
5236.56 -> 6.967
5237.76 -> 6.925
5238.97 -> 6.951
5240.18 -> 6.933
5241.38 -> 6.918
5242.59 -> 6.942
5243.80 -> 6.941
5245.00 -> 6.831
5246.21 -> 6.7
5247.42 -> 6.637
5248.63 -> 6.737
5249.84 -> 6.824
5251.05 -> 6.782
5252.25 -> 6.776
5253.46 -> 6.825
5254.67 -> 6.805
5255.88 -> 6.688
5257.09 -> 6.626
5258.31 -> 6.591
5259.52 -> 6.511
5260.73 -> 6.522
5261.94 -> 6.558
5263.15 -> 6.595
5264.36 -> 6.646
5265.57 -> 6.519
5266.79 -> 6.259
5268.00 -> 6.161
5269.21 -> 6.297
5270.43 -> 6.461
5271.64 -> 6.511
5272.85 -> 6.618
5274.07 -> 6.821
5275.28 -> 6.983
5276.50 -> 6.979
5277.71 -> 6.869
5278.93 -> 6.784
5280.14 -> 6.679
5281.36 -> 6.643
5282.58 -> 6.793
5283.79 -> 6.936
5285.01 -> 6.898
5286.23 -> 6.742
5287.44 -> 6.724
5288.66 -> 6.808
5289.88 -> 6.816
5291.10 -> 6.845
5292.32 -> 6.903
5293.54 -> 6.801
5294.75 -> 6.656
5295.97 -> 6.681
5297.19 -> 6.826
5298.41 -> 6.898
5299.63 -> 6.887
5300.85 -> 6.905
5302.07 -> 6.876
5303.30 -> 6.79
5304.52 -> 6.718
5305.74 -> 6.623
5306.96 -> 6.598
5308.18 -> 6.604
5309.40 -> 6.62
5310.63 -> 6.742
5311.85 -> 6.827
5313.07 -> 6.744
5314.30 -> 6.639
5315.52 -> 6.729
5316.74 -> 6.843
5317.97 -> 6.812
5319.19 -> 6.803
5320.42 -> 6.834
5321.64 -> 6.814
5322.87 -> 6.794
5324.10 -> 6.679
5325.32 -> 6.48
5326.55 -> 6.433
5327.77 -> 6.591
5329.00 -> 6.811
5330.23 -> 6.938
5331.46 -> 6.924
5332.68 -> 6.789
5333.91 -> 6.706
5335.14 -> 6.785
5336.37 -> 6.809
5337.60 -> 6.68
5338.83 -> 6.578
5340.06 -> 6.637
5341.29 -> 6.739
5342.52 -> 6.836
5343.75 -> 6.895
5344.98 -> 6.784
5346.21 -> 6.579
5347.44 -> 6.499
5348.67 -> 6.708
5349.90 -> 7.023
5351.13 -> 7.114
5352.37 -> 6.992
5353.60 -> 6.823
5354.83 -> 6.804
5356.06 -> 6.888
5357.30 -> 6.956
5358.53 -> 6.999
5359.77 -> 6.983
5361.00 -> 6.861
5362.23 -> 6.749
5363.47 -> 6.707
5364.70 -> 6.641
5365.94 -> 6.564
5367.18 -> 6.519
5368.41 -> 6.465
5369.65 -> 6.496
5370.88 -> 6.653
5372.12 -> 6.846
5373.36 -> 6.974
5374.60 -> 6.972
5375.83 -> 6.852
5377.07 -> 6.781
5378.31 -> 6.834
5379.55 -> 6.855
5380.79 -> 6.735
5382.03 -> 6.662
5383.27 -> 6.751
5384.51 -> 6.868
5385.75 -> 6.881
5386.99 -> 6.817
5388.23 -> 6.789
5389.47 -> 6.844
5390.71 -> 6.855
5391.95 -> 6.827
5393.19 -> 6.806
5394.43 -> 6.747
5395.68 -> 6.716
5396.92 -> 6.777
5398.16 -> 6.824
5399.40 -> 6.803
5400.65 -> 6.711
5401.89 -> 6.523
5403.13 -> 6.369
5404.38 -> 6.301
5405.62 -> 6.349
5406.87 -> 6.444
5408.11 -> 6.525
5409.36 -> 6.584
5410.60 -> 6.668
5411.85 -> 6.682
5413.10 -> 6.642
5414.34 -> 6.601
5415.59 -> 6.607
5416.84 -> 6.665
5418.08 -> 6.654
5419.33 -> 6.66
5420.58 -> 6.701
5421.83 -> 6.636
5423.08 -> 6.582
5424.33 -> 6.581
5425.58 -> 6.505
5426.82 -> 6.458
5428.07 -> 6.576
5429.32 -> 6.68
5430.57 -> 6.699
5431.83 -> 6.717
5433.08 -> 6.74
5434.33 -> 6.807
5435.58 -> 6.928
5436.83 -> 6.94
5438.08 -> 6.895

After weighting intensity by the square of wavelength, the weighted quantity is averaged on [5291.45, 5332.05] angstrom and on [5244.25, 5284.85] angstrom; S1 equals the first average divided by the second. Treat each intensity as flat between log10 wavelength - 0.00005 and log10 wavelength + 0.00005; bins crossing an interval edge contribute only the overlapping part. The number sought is 1.03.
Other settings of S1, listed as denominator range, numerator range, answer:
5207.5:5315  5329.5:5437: 1.04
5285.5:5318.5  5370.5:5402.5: 1.04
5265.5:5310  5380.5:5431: 1.04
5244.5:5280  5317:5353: 1.04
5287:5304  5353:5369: 1.02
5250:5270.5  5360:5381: 1.07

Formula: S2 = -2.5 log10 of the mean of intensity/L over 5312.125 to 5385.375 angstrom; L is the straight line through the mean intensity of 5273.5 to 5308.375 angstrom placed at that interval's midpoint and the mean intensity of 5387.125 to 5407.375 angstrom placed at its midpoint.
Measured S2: -0.006 mag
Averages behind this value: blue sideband 6.8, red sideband 6.67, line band 6.77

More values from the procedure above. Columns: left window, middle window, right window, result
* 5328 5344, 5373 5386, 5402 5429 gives -0.03 mag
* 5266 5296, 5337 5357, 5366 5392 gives -0.01 mag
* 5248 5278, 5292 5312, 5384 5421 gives -0.02 mag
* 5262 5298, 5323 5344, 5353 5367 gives 0.01 mag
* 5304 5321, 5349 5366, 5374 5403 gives -0.02 mag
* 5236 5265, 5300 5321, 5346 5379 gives 0.00 mag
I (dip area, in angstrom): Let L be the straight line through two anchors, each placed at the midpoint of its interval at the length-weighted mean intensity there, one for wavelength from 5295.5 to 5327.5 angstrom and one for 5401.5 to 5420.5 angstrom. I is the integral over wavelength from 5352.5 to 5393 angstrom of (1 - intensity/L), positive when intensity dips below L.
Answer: -1.0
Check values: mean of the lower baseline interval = 6.74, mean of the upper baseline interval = 6.56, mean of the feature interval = 6.79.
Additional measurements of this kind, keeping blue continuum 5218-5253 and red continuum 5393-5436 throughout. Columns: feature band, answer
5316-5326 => -0.04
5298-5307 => -0.06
